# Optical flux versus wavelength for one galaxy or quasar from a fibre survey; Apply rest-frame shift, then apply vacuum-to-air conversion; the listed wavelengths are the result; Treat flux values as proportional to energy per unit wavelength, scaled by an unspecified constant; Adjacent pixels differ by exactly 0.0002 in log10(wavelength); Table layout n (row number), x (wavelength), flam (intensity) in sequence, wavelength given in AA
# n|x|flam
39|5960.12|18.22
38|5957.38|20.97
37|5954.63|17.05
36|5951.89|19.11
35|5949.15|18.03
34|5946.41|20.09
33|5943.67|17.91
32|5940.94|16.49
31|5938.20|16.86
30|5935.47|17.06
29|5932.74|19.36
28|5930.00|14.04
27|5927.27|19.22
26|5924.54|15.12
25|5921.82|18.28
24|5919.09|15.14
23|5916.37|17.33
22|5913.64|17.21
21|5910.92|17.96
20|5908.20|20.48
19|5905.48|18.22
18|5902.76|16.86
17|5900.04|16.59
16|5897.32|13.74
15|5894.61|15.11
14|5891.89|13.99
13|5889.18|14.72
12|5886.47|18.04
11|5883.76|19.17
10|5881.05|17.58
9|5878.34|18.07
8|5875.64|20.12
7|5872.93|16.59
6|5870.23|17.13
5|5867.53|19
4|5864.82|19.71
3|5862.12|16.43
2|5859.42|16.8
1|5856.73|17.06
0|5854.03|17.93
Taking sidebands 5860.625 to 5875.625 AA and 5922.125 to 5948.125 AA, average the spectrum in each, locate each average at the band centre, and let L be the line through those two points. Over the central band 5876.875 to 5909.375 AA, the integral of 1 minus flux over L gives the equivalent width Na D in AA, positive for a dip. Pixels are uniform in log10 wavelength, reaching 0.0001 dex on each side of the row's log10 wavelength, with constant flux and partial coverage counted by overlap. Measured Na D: 1.61 AA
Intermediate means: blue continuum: 18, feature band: 16.9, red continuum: 17.4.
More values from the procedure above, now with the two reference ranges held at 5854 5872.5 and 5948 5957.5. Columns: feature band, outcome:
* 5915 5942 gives 2.0 AA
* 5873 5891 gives 0.1 AA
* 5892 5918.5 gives 1.8 AA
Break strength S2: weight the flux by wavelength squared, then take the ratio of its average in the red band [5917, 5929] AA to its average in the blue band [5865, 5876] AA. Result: 0.95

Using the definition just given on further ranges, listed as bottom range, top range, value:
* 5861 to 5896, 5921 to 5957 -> 1.04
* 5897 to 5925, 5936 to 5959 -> 1.08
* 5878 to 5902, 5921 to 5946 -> 1.08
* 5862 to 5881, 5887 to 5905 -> 0.85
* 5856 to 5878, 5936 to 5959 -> 1.05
